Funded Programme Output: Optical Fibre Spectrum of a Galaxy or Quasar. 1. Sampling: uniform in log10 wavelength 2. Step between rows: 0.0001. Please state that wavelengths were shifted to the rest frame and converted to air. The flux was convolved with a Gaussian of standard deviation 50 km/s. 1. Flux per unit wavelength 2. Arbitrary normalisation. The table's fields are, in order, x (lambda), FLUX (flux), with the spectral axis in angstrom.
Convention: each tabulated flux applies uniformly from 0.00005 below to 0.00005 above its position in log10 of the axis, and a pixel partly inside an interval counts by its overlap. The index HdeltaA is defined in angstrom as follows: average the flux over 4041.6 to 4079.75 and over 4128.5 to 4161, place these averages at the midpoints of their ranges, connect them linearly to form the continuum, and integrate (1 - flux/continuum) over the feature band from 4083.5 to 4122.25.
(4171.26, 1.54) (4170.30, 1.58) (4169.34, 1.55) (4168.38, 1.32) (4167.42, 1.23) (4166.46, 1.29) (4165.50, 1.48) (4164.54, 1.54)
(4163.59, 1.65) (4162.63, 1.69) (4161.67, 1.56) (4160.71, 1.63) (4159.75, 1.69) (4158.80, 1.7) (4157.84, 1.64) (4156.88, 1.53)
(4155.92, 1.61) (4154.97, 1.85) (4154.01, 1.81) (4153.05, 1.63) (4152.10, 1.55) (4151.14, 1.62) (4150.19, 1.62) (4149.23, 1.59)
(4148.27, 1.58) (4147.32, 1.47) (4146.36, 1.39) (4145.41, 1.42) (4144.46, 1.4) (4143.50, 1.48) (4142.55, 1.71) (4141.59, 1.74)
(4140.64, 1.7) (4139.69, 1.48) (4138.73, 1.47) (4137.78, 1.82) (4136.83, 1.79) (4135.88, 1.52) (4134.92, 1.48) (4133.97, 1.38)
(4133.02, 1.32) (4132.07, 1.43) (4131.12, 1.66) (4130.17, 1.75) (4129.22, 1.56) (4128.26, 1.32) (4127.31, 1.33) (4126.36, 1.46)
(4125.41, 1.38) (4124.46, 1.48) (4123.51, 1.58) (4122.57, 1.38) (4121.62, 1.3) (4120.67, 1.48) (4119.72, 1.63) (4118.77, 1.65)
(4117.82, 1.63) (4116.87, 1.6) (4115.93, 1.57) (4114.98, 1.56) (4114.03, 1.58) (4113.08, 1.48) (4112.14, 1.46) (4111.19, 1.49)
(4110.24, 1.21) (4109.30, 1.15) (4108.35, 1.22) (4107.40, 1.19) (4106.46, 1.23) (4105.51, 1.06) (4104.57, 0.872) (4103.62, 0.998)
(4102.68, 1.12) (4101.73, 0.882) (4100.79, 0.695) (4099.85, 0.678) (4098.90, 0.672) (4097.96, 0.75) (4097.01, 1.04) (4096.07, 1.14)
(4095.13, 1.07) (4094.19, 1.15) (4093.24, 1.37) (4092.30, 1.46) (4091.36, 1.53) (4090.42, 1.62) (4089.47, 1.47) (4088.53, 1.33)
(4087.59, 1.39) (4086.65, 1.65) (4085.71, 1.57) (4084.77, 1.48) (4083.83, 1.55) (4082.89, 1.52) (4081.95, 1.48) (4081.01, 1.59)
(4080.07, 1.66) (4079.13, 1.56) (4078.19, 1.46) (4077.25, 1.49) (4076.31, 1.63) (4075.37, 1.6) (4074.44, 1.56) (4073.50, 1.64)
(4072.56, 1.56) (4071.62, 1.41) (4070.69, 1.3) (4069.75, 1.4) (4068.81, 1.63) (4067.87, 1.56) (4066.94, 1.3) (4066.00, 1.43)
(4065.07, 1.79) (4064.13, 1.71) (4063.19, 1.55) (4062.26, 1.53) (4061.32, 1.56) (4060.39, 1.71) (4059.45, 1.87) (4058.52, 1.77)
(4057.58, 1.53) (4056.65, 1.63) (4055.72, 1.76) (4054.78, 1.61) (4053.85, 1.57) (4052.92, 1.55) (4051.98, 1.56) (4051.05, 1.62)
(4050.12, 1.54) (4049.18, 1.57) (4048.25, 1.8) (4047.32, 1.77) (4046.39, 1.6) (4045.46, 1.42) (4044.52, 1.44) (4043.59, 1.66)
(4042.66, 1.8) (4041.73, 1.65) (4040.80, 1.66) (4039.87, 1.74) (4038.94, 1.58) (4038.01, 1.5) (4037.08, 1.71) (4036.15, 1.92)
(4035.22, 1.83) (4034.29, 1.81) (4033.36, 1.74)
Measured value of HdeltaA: 7.2 angstrom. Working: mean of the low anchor 1.59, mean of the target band 1.29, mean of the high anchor 1.59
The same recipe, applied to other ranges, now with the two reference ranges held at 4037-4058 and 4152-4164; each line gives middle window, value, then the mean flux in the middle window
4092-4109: 6.31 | 1.03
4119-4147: 2.34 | 1.51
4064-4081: 0.96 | 1.54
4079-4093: 0.97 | 1.52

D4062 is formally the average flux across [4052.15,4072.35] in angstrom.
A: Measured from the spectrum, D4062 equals 1.58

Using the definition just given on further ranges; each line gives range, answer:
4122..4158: 1.55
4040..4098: 1.53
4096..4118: 1.17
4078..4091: 1.52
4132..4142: 1.56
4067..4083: 1.53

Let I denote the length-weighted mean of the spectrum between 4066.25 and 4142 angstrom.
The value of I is 1.4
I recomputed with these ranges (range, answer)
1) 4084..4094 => 1.48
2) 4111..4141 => 1.52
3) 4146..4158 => 1.61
